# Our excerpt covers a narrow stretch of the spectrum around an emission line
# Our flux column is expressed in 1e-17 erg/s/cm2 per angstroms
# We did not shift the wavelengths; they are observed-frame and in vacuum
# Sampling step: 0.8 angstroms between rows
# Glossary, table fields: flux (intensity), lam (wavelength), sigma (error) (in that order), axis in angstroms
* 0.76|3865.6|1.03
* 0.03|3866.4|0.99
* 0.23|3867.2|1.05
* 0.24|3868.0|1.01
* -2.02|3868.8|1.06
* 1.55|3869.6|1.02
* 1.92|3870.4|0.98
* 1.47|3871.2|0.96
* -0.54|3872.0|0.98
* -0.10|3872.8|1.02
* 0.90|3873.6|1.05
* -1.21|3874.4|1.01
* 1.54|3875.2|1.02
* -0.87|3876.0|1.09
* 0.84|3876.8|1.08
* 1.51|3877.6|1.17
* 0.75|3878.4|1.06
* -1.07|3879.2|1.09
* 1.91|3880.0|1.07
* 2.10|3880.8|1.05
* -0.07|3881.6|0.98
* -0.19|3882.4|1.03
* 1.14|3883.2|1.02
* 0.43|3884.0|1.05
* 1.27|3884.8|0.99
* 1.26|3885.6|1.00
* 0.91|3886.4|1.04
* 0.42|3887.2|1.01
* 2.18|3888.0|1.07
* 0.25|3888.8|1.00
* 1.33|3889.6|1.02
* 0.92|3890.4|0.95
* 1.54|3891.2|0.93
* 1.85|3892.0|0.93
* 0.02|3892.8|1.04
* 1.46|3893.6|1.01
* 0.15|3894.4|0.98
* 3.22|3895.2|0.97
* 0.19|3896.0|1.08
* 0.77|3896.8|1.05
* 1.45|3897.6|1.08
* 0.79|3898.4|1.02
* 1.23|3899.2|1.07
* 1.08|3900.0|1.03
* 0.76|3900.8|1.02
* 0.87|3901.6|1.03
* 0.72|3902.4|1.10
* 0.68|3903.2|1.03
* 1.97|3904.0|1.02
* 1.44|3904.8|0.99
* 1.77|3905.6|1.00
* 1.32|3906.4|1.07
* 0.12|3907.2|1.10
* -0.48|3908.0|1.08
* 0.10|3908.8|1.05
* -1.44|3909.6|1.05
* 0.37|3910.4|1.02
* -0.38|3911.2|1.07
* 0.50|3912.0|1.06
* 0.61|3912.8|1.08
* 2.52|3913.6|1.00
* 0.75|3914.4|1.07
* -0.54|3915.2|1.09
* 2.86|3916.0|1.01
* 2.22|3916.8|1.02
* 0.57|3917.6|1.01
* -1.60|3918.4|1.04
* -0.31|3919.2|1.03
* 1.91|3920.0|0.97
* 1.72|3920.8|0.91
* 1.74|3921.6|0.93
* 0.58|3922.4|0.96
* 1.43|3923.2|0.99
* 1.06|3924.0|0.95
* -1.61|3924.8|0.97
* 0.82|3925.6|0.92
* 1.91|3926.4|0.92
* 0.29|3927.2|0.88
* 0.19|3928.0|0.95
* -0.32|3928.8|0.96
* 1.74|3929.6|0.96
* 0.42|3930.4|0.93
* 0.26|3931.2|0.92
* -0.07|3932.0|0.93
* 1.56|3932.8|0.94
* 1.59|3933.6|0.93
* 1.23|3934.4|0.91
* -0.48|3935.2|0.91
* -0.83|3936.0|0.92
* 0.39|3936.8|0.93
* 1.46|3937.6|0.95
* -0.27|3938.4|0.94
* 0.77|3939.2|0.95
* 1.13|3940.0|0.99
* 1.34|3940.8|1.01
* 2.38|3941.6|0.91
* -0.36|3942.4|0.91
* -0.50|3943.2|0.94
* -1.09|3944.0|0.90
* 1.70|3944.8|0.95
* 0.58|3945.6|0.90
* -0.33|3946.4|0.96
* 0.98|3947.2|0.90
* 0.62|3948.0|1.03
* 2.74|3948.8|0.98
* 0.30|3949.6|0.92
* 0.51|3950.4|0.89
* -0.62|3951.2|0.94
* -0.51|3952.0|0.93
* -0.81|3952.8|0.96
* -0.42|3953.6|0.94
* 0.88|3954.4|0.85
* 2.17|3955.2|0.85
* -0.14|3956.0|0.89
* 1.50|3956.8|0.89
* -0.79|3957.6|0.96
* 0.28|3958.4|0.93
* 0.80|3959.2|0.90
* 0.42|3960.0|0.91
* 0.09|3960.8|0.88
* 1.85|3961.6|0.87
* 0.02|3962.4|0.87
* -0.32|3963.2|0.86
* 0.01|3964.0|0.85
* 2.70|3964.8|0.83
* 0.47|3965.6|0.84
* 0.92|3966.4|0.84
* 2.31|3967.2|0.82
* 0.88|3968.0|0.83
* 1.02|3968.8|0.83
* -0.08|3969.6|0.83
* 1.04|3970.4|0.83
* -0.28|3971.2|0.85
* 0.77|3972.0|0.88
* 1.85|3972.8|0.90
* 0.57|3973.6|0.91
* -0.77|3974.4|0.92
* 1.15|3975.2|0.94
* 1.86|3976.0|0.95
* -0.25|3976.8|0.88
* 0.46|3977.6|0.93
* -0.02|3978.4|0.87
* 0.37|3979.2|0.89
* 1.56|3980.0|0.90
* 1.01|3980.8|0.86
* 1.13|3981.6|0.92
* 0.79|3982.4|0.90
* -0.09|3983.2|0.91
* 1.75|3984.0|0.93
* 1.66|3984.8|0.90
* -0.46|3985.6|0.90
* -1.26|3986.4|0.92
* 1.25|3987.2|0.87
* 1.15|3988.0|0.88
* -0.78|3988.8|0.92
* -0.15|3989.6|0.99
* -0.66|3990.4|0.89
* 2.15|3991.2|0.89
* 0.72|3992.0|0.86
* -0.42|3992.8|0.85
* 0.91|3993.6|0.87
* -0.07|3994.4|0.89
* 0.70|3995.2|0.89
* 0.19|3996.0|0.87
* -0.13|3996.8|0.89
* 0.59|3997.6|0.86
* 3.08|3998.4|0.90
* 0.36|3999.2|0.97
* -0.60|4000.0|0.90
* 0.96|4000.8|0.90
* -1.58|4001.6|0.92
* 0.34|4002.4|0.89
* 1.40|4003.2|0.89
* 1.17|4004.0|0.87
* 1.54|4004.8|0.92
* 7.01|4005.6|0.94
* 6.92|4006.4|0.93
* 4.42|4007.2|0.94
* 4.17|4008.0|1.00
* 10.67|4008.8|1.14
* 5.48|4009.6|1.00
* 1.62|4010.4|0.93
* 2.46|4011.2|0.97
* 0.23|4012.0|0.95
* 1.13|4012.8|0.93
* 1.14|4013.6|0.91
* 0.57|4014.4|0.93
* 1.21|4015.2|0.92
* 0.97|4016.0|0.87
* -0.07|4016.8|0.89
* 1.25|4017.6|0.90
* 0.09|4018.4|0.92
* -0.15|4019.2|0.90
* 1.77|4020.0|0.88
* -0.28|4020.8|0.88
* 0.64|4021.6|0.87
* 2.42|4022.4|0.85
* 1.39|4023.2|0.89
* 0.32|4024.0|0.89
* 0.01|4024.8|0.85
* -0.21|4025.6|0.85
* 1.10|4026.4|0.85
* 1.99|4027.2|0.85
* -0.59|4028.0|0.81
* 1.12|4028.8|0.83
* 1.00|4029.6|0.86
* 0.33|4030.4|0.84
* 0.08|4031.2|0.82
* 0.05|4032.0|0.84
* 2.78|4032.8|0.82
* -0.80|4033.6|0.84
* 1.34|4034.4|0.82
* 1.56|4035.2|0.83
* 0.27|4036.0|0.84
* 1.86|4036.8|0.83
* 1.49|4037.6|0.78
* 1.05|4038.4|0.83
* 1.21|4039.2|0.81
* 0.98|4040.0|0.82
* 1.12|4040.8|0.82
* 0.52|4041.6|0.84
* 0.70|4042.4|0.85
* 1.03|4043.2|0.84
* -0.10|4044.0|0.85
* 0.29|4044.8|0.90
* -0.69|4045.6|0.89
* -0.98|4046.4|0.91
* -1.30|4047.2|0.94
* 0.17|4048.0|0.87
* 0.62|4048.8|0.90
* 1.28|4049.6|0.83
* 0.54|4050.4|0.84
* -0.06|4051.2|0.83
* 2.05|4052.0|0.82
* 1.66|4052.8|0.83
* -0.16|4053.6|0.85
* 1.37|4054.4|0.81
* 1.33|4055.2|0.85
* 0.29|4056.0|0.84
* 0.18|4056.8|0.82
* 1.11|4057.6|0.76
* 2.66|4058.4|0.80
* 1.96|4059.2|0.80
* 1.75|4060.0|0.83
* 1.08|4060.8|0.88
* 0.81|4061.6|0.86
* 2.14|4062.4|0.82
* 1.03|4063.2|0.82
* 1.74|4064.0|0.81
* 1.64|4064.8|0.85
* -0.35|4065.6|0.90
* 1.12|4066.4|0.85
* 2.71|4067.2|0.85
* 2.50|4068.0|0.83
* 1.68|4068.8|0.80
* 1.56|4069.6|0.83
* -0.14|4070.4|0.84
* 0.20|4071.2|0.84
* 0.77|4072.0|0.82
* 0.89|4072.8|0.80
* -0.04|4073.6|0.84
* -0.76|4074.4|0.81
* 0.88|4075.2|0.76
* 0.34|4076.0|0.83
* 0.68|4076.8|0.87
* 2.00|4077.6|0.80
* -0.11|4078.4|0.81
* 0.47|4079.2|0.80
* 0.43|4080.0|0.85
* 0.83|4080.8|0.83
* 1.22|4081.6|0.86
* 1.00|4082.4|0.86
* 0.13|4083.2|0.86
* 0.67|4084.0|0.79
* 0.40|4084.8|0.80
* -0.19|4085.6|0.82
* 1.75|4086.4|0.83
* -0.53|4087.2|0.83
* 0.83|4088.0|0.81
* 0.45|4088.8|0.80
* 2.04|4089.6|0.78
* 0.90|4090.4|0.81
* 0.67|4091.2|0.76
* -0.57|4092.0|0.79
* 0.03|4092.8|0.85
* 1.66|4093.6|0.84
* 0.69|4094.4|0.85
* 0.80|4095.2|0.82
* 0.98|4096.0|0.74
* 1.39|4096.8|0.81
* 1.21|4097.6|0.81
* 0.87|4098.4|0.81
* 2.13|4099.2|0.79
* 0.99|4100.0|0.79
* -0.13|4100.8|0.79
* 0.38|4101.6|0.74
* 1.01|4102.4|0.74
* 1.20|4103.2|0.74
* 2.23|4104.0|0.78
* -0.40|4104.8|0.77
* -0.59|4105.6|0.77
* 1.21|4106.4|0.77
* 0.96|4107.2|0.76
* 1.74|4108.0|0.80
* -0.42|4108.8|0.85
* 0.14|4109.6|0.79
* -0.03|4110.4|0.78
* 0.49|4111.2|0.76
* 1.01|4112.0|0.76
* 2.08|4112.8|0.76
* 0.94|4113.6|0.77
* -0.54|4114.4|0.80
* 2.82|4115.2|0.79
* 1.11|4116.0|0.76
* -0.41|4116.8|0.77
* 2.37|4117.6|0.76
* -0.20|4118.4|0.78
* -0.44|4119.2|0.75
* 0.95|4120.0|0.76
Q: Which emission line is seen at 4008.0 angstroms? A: [O II] 3727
